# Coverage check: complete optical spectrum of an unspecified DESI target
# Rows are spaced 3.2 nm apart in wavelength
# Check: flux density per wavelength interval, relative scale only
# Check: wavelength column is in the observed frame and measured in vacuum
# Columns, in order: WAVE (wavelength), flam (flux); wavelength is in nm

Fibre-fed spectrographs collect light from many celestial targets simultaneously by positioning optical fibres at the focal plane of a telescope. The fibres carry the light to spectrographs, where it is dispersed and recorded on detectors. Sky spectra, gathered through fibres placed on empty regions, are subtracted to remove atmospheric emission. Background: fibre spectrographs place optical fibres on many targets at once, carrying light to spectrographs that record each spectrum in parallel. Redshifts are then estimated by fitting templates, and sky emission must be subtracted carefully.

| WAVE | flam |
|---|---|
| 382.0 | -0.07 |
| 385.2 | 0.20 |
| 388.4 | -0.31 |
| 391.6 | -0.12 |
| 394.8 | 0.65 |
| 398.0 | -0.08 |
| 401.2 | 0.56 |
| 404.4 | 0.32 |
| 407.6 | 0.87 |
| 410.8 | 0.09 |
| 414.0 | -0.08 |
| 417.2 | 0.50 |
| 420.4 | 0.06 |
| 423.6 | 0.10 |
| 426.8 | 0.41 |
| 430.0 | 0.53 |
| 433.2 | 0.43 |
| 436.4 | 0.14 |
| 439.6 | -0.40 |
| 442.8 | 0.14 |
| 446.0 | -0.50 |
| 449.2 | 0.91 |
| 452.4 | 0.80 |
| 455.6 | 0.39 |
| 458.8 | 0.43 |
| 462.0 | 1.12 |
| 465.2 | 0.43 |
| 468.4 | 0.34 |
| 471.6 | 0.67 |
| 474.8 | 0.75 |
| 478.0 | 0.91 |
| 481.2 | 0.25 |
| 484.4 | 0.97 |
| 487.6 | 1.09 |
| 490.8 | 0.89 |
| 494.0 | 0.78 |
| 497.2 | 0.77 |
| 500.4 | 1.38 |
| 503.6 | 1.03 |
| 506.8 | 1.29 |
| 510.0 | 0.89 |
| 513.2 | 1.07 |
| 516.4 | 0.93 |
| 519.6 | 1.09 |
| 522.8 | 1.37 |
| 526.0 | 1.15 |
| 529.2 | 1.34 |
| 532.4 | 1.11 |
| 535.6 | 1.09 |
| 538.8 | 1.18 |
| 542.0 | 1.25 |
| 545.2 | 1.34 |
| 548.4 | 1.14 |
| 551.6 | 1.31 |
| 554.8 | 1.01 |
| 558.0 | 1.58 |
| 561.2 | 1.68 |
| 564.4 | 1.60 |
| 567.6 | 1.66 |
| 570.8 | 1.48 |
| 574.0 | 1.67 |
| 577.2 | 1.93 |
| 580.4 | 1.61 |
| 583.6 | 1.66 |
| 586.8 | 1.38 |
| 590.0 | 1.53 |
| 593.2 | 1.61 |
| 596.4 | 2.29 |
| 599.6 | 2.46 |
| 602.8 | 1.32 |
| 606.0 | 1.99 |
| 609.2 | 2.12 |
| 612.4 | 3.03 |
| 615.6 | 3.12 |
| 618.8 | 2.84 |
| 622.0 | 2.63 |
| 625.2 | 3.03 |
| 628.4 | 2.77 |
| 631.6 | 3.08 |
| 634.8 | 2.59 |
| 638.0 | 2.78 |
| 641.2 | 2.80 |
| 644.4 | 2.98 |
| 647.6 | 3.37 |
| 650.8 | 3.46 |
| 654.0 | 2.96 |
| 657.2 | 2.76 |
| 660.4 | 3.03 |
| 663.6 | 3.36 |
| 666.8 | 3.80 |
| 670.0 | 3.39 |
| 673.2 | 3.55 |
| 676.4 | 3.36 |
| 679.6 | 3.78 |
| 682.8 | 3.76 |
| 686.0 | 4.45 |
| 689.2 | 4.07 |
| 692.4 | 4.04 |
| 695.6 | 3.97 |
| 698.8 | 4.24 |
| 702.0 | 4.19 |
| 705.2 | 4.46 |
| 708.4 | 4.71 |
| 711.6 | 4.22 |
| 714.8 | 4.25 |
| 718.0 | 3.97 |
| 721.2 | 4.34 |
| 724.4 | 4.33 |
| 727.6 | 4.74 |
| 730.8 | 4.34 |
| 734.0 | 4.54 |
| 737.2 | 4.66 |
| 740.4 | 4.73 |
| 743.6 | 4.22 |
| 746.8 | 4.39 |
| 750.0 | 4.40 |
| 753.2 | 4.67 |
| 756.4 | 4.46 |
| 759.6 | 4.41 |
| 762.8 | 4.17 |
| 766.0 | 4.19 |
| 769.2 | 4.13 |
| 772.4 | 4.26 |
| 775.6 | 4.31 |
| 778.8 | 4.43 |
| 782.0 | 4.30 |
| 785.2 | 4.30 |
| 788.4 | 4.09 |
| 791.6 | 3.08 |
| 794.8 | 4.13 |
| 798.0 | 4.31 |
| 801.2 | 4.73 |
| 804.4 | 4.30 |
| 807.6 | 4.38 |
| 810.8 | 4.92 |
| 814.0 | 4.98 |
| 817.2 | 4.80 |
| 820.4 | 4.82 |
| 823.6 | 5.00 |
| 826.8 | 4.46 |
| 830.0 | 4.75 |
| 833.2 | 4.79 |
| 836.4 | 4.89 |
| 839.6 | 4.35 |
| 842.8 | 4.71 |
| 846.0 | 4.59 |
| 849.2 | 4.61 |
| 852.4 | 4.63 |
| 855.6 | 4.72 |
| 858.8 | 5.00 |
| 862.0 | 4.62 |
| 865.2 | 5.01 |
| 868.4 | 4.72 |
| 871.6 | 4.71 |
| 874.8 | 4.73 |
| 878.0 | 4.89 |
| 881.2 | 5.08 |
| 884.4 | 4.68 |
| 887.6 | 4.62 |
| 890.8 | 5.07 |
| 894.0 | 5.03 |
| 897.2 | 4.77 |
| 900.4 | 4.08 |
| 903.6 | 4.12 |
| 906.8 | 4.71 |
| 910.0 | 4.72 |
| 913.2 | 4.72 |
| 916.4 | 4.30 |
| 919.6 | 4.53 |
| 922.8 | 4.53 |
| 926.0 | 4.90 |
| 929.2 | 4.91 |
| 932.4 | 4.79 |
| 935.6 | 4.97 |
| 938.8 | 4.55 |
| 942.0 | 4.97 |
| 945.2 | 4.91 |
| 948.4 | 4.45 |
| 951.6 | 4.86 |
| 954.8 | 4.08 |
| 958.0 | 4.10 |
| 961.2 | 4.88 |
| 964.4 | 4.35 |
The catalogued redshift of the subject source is 0.53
